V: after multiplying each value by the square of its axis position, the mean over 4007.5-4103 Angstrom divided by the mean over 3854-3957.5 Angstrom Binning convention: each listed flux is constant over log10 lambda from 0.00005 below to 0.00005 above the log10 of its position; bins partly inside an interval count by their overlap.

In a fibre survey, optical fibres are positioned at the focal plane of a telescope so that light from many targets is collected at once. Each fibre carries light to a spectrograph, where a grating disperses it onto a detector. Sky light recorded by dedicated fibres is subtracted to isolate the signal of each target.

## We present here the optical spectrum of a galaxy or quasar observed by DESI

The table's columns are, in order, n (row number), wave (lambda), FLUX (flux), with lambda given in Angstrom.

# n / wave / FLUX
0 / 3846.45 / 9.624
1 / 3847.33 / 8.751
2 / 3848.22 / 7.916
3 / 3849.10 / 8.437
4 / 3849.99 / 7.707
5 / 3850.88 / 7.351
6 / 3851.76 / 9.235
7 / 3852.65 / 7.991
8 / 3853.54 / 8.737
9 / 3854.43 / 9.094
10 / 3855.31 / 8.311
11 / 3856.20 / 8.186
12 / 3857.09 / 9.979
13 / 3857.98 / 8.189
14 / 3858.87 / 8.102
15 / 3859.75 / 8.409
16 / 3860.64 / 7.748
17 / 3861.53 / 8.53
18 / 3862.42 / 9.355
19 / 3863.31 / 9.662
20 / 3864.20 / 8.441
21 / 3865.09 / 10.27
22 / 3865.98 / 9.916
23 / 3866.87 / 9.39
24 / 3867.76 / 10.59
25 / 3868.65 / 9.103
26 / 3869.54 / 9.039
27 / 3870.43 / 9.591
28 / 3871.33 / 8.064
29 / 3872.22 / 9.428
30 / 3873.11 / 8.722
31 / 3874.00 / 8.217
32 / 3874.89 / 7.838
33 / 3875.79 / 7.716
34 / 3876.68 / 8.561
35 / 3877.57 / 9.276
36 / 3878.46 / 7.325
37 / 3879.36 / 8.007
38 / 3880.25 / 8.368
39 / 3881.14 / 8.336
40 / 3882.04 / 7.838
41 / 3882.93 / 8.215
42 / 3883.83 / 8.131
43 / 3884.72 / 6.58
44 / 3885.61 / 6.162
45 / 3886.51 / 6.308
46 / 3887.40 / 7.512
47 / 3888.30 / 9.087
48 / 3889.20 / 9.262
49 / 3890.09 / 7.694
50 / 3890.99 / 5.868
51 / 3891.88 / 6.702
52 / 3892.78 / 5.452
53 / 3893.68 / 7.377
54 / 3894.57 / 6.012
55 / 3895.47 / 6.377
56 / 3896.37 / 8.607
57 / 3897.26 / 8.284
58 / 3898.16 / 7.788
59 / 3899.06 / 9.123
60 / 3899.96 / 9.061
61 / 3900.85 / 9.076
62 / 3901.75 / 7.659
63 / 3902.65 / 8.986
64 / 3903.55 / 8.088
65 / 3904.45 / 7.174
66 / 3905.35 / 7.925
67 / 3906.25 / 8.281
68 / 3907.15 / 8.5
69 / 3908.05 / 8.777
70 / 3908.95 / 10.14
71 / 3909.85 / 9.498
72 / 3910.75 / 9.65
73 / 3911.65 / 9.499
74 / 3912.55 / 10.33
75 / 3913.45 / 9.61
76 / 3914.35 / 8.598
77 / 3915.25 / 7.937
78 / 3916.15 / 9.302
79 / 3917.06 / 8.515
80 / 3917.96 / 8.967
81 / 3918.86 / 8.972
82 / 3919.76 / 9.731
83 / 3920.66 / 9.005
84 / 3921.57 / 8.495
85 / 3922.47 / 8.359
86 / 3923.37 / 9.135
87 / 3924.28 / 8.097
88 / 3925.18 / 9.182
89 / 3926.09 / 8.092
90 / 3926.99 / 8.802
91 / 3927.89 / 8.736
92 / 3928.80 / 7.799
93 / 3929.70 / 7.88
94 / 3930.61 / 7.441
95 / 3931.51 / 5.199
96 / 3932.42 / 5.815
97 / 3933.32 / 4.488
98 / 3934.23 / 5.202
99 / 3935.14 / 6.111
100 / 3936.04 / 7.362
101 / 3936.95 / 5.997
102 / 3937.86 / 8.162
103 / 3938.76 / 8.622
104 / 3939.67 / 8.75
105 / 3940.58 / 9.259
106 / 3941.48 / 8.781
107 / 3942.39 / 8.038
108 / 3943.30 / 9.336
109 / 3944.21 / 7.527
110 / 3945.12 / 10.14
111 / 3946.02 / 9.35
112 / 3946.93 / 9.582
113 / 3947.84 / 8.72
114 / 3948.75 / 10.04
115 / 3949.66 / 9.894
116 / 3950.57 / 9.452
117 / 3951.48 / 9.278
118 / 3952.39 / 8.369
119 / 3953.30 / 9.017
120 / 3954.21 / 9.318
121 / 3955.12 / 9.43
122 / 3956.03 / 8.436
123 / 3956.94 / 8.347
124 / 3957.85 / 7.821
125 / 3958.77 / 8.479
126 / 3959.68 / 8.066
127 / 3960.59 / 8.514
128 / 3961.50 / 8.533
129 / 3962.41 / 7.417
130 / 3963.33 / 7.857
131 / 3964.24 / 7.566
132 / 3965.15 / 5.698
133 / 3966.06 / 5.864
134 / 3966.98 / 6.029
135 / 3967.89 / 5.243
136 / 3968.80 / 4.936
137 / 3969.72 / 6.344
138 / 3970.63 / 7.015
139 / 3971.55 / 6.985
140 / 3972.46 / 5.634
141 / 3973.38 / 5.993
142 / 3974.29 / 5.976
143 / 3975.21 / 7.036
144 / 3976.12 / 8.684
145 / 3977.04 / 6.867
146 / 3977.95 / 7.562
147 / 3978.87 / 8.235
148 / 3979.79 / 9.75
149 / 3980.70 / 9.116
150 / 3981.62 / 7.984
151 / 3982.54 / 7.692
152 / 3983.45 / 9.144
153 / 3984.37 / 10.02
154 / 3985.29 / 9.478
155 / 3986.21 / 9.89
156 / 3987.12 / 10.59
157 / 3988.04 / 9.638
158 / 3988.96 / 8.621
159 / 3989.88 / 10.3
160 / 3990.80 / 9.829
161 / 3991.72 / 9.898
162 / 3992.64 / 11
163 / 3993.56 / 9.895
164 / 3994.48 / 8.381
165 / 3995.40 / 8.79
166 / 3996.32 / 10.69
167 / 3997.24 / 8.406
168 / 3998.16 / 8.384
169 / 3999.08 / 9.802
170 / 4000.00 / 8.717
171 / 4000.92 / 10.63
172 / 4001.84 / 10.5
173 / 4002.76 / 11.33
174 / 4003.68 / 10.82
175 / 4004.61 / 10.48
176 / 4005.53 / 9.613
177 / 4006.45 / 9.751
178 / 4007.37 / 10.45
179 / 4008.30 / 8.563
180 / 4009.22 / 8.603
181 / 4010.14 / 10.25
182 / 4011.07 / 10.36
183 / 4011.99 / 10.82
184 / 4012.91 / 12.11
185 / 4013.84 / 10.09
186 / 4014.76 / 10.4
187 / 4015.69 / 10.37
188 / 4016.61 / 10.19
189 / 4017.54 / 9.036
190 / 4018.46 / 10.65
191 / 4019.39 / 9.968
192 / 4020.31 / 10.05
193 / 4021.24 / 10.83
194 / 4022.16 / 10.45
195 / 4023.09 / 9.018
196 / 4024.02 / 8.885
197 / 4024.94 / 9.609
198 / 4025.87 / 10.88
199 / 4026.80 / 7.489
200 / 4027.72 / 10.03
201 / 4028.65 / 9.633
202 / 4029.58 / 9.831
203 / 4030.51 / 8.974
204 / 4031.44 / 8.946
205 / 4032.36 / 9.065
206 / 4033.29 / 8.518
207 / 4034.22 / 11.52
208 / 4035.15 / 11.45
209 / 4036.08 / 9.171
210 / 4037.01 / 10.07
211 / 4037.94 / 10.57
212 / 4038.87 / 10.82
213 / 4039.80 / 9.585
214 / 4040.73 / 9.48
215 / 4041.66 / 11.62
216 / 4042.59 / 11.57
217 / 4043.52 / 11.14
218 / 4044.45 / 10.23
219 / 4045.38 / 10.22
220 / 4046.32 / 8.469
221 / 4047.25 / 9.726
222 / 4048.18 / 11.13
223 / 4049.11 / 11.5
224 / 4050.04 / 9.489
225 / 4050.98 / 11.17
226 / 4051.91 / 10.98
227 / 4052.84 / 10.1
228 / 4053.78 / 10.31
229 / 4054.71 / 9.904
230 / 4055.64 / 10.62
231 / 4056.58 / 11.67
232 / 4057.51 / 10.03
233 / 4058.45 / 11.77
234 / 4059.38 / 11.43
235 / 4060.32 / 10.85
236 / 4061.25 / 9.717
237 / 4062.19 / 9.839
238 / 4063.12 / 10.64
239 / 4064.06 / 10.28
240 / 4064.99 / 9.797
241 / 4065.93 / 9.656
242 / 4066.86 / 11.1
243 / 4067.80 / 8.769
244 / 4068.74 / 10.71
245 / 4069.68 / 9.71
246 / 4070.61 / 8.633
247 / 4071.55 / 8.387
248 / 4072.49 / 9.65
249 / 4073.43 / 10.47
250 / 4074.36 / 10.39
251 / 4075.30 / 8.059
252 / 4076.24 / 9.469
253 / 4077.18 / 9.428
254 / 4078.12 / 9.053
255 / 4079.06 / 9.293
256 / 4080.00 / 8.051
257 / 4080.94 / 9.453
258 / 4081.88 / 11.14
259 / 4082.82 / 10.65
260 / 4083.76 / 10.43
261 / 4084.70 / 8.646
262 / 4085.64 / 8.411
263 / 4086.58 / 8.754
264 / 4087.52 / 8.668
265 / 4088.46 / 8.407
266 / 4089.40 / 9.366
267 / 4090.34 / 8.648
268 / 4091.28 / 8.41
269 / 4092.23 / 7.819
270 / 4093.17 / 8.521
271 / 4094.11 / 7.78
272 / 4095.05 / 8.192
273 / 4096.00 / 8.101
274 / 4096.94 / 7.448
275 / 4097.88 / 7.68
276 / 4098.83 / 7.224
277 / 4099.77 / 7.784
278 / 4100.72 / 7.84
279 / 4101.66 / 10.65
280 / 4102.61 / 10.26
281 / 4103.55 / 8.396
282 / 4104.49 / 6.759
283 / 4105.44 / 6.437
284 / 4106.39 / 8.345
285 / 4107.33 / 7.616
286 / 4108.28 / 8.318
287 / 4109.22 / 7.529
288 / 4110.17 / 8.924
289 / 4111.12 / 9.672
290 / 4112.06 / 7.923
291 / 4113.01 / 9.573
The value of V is 1.2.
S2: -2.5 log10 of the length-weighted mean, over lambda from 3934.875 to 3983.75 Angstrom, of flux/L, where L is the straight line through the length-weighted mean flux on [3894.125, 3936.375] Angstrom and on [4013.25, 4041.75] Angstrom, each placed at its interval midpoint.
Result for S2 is 0.116 mag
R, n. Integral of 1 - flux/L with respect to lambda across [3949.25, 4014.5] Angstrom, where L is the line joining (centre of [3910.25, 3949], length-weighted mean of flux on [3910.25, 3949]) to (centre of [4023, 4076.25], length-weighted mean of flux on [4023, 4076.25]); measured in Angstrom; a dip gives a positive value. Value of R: 2.6 Angstrom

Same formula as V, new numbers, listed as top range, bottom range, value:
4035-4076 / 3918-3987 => 1.35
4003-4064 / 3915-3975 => 1.35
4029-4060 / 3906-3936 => 1.33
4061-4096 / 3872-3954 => 1.23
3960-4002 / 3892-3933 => 1.03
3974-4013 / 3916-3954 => 1.17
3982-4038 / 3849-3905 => 1.27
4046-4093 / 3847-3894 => 1.30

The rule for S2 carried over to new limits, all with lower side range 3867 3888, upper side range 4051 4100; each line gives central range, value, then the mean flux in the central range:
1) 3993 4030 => -0.09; 9.87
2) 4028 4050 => -0.10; 10.1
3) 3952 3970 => 0.16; 7.57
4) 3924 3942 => 0.15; 7.49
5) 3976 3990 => -0.01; 8.95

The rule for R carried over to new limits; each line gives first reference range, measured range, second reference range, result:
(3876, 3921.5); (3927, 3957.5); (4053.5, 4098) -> 1.3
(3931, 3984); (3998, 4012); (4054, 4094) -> -2.3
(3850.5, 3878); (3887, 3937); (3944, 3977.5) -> 1.6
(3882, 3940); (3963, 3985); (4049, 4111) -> 3.2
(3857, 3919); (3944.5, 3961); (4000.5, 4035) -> 0.3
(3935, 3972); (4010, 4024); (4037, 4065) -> -0.9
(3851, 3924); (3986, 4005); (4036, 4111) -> -1.7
